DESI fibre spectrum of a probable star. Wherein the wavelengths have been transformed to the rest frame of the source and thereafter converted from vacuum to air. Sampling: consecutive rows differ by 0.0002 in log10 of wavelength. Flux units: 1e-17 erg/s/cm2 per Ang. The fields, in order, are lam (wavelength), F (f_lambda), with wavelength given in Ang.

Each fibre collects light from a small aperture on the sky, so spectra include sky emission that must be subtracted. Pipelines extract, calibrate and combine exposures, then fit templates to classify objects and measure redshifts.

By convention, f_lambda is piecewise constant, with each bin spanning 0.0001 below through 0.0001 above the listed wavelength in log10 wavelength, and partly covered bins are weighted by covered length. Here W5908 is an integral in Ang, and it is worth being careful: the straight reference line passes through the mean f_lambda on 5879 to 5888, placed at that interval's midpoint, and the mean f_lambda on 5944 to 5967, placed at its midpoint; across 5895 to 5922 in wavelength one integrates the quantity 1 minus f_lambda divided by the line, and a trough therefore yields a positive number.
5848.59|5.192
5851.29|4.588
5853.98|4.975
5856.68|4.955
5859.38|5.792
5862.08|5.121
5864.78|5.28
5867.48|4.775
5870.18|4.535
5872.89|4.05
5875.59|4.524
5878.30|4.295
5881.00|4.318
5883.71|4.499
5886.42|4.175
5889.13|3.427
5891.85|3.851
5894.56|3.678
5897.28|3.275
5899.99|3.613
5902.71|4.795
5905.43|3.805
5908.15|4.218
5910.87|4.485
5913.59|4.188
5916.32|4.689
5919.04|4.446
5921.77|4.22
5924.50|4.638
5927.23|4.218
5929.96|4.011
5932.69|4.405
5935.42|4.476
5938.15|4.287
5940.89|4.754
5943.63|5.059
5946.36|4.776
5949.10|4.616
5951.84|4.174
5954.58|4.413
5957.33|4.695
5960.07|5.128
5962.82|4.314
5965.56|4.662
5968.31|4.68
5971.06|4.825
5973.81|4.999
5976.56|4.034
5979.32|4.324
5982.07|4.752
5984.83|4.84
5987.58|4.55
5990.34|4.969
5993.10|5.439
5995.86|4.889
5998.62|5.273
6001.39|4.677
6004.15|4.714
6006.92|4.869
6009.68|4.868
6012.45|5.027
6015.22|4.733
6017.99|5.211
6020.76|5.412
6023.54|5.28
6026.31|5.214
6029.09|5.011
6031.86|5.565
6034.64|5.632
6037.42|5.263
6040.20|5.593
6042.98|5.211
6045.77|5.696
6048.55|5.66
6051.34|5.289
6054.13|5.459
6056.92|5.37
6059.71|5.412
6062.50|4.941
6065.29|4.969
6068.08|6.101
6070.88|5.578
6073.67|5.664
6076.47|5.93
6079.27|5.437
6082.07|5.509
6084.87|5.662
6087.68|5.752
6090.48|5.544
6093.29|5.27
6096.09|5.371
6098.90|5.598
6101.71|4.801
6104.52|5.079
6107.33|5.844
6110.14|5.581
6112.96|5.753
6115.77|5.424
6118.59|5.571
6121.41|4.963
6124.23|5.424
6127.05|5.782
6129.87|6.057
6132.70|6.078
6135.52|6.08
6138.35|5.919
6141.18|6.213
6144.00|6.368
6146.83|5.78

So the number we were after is 1.6 Ang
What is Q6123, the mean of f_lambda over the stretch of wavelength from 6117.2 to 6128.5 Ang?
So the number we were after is 5.44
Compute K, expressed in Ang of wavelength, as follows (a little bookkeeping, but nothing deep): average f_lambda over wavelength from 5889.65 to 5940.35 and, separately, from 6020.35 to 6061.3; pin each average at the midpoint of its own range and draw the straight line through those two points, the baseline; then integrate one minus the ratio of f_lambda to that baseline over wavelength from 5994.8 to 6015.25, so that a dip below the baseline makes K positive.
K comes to 0.7 Ang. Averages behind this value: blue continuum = 4.18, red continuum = 5.4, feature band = 4.89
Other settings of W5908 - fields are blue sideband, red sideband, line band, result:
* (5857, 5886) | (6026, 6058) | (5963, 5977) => 1.3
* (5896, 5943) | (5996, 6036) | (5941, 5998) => -0.2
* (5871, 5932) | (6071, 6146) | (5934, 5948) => -0.7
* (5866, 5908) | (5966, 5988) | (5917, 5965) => -1.0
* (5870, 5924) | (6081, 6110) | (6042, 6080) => -1.9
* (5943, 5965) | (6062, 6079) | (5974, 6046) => 0.7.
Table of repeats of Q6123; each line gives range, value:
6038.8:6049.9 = 5.54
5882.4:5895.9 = 3.92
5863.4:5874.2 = 4.66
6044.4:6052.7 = 5.55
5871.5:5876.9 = 4.29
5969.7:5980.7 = 4.54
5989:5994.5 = 5.2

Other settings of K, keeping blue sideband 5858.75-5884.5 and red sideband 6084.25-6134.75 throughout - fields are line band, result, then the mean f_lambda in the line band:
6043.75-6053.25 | -0.4 Ang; 5.52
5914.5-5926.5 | 1.0 Ang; 4.47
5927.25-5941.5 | 1.6 Ang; 4.35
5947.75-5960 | 1.1 Ang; 4.54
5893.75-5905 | 2.2 Ang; 3.84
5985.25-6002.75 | 0.6 Ang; 4.96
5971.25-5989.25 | 1.7 Ang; 4.61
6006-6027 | 0.5 Ang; 5.08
